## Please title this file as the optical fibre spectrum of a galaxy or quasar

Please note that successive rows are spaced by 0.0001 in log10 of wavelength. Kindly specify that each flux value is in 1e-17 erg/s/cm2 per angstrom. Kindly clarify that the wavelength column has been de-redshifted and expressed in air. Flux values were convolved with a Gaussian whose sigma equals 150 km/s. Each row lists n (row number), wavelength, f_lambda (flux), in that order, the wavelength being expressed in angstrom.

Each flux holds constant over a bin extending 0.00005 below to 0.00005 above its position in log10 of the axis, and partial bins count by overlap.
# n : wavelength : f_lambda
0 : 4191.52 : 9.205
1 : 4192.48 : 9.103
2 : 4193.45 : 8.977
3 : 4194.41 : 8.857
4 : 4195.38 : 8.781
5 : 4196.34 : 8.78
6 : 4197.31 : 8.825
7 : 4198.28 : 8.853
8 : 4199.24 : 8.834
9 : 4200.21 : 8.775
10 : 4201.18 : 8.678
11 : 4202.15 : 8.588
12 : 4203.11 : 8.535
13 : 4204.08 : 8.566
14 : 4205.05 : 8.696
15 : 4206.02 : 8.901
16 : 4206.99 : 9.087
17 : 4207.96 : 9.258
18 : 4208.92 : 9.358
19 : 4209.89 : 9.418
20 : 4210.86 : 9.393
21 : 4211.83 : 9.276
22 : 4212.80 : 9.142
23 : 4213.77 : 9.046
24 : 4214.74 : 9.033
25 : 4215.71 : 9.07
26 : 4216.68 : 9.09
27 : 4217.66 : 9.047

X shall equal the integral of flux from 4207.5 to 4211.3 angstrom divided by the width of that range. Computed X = 9.38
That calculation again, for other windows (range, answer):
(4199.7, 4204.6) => 8.62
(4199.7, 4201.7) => 8.69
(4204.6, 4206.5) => 8.79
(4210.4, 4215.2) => 9.18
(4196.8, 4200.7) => 8.81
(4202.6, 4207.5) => 8.76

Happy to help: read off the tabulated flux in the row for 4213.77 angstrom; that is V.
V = 9.046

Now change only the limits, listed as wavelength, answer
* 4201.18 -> 8.678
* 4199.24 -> 8.834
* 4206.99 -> 9.087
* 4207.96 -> 9.258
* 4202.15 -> 8.588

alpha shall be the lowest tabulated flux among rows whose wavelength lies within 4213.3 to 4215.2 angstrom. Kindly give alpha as 9.033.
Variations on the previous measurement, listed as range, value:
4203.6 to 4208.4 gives 8.566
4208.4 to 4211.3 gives 9.358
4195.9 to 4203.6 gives 8.535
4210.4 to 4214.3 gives 9.046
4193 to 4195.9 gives 8.781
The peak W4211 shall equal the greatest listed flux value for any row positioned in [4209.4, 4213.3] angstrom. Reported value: 9.418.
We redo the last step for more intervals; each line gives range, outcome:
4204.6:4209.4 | 9.358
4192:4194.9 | 9.103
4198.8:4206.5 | 8.901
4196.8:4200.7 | 8.853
